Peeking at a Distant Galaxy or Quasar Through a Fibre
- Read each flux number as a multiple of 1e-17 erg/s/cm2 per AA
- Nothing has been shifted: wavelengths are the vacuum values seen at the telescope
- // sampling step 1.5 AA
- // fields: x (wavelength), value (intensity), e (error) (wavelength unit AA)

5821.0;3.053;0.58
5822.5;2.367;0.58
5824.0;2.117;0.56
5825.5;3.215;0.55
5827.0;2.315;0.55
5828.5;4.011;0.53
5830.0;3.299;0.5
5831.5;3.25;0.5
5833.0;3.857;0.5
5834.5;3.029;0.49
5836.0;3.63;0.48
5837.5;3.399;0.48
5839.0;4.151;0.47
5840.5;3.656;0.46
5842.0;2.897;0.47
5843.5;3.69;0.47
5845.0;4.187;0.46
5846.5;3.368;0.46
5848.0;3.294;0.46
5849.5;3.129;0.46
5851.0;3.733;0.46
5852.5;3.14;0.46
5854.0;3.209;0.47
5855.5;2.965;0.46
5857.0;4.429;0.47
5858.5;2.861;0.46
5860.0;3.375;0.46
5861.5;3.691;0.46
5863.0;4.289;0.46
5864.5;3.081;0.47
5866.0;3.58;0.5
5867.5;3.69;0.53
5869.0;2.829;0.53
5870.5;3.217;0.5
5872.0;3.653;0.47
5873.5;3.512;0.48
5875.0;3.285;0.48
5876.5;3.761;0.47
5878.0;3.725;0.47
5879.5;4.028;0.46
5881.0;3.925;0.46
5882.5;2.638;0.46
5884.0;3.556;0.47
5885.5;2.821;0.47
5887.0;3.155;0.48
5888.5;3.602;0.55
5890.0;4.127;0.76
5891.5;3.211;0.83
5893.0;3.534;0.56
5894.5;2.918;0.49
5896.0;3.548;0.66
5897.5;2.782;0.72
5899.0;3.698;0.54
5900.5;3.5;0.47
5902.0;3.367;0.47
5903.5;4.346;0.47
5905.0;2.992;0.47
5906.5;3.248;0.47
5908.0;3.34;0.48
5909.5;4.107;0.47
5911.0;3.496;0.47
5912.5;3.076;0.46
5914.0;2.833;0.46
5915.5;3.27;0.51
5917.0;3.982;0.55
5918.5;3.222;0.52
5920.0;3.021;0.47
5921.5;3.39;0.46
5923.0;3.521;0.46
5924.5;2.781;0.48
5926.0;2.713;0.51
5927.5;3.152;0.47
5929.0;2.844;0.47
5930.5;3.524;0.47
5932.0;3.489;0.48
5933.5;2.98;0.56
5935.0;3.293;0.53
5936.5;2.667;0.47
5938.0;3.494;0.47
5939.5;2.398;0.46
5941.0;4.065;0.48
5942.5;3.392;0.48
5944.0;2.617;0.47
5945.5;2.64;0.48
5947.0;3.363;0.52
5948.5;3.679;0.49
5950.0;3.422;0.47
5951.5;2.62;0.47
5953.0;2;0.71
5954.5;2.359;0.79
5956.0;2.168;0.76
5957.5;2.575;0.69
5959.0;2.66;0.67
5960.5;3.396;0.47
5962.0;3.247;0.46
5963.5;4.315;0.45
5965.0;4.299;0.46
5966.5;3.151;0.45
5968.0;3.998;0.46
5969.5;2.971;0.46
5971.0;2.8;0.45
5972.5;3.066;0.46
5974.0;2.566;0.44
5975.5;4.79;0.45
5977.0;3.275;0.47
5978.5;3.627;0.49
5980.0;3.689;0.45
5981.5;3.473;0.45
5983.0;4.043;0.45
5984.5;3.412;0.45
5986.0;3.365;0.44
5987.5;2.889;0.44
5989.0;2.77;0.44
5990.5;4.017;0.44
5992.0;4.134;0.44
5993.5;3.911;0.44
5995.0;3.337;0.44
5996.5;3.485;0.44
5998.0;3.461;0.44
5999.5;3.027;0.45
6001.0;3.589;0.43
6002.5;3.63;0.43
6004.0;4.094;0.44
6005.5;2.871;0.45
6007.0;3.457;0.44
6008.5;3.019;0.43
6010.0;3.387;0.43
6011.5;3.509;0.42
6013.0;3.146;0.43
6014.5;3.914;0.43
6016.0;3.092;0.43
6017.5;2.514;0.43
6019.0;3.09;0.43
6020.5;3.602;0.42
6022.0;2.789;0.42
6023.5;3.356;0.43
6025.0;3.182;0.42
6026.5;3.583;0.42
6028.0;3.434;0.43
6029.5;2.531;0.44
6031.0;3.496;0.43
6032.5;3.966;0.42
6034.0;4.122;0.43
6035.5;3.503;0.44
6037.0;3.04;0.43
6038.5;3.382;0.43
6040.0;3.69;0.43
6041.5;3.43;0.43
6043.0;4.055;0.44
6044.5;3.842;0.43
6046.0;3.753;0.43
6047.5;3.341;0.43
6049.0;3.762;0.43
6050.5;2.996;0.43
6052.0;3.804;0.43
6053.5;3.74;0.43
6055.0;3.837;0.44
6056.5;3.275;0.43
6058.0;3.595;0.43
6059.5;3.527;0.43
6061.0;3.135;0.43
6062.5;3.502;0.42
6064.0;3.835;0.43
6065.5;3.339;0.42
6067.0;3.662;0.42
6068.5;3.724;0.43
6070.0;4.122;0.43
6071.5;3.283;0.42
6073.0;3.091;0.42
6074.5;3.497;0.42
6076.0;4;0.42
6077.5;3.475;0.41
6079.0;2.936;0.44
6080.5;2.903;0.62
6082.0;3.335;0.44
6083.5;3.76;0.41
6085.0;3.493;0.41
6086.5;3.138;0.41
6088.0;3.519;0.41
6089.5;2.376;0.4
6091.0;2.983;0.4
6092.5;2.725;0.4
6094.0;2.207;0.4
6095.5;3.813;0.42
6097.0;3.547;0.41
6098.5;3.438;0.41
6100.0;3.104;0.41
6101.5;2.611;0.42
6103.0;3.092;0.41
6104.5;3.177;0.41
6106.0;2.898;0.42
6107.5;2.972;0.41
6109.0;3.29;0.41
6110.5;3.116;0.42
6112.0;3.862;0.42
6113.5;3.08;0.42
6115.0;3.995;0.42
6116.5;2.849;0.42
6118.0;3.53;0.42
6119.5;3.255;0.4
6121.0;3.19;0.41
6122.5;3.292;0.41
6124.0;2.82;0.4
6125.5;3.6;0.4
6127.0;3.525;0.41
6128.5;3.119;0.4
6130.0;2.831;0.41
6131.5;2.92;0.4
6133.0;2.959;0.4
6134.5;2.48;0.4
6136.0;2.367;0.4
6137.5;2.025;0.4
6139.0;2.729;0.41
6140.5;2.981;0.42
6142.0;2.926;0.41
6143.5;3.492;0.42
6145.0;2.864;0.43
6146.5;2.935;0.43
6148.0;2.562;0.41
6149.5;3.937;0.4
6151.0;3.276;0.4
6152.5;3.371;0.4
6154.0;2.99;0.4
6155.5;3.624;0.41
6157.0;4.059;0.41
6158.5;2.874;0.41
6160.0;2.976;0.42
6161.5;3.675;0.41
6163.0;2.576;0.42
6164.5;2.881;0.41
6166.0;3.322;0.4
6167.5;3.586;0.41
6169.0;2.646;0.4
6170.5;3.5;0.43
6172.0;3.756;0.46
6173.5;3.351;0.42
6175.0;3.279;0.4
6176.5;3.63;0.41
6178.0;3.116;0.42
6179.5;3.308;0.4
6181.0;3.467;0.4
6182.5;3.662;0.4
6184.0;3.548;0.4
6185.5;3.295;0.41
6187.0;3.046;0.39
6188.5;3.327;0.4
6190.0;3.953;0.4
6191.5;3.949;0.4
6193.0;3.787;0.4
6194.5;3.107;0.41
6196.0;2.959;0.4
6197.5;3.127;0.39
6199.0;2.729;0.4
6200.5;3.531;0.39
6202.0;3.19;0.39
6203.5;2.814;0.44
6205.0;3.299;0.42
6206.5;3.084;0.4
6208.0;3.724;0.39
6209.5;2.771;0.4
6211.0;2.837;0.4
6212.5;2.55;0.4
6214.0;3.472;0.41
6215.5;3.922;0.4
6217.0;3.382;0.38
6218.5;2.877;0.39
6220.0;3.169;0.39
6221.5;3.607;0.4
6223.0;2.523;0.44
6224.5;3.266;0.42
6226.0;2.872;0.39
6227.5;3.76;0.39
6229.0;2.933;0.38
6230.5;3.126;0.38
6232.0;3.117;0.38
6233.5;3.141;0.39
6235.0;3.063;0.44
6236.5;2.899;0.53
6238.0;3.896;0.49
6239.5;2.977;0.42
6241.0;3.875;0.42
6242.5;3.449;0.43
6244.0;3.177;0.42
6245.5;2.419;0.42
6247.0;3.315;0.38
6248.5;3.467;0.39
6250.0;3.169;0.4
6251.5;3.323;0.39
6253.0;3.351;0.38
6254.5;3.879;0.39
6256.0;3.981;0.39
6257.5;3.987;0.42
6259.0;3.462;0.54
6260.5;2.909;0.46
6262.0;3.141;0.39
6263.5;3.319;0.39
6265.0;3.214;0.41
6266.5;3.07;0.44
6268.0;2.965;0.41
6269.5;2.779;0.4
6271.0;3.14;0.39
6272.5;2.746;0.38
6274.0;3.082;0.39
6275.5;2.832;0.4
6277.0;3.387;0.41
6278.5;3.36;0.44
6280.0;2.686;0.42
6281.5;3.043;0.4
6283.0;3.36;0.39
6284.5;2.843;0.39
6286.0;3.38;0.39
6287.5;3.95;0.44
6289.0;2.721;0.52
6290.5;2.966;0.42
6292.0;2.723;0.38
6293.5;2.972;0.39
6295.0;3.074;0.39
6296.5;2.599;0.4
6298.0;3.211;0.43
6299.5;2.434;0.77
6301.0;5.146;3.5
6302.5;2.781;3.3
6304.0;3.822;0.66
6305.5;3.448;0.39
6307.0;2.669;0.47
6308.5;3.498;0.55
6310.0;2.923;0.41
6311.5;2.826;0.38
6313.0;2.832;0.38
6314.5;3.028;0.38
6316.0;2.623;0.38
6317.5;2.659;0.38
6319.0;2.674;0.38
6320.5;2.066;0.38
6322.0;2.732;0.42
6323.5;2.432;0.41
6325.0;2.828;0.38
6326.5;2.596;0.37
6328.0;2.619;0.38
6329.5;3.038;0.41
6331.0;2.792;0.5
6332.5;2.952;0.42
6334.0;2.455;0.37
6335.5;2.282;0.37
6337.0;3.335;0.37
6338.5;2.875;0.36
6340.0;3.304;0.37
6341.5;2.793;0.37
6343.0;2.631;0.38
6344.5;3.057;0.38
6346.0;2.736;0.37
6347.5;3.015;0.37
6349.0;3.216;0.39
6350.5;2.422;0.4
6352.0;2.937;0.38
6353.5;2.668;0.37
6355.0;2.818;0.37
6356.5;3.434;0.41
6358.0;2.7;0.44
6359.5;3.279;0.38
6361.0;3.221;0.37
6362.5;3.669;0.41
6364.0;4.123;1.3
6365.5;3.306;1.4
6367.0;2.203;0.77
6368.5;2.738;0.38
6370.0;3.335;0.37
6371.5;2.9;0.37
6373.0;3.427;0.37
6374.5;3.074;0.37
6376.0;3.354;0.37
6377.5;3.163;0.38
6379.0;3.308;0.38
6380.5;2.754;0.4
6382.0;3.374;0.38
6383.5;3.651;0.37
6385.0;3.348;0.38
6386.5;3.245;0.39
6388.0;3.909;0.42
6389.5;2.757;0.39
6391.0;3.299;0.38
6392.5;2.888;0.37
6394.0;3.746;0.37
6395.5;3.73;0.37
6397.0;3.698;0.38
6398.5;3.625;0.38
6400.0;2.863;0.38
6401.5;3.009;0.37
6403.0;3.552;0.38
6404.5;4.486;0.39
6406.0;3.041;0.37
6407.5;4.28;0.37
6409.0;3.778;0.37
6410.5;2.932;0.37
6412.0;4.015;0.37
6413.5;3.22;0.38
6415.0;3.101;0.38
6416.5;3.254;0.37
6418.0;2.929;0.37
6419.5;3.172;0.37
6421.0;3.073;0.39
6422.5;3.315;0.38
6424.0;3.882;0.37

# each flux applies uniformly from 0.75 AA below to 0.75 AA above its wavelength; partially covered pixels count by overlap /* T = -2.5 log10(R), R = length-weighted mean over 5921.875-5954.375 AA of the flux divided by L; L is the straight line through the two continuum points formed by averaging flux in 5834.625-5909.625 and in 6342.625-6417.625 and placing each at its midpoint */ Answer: 0.12 mag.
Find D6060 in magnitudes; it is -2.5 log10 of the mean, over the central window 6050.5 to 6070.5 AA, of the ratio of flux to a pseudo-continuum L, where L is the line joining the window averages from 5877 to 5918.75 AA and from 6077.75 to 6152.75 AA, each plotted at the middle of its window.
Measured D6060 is -0.13 mag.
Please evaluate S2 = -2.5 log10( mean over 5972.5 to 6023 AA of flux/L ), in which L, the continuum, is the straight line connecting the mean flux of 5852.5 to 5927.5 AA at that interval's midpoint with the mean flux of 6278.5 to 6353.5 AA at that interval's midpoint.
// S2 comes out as -0.04 mag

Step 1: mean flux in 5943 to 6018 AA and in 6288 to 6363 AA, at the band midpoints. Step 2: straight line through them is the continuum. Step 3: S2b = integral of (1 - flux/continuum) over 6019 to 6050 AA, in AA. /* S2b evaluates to -2.3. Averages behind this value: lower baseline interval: 3.3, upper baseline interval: 2.93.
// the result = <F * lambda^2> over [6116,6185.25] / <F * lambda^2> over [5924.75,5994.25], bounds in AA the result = 1.0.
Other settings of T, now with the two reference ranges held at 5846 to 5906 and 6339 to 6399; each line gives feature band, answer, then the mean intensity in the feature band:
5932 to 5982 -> 0.07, 3.19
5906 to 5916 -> 0.02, 3.34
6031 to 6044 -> -0.09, 3.64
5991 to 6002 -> -0.06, 3.58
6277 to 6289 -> 0.00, 3.21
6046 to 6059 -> -0.07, 3.56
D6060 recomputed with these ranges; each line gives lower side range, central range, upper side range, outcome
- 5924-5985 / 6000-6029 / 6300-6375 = -0.053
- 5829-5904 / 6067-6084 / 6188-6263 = -0.036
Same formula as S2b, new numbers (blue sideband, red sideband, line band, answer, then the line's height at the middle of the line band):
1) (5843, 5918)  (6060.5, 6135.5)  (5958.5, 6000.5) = -1.5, 3.36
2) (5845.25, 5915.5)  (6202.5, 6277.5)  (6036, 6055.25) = -1.5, 3.33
